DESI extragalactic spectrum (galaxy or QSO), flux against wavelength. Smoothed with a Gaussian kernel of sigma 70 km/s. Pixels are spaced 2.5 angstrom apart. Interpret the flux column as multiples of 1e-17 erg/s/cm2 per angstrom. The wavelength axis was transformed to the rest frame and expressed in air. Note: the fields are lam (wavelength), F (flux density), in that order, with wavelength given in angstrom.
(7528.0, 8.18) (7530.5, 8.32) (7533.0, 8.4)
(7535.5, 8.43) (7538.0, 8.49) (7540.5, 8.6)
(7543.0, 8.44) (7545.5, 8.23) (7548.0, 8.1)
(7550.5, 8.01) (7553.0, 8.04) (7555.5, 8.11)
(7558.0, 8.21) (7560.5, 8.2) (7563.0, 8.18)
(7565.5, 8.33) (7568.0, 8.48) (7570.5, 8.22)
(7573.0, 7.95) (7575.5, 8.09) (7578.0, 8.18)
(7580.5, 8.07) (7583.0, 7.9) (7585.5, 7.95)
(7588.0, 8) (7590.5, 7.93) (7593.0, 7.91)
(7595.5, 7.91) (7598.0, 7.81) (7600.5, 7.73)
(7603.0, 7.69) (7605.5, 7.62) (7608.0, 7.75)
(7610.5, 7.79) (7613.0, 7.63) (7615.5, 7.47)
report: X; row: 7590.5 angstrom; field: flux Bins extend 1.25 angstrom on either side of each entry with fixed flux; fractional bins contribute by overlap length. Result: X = 7.93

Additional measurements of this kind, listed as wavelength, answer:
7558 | 8.21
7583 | 7.9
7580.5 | 8.07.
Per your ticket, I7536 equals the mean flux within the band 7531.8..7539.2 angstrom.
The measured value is 8.44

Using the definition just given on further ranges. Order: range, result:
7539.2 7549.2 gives 8.34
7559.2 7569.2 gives 8.3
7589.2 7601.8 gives 7.86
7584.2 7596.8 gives 7.94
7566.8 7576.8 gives 8.18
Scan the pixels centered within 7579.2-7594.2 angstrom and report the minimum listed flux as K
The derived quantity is 7.9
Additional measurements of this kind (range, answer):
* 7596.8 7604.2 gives 7.69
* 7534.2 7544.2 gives 8.43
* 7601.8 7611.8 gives 7.62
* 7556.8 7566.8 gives 8.18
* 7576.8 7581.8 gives 8.07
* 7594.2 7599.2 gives 7.81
